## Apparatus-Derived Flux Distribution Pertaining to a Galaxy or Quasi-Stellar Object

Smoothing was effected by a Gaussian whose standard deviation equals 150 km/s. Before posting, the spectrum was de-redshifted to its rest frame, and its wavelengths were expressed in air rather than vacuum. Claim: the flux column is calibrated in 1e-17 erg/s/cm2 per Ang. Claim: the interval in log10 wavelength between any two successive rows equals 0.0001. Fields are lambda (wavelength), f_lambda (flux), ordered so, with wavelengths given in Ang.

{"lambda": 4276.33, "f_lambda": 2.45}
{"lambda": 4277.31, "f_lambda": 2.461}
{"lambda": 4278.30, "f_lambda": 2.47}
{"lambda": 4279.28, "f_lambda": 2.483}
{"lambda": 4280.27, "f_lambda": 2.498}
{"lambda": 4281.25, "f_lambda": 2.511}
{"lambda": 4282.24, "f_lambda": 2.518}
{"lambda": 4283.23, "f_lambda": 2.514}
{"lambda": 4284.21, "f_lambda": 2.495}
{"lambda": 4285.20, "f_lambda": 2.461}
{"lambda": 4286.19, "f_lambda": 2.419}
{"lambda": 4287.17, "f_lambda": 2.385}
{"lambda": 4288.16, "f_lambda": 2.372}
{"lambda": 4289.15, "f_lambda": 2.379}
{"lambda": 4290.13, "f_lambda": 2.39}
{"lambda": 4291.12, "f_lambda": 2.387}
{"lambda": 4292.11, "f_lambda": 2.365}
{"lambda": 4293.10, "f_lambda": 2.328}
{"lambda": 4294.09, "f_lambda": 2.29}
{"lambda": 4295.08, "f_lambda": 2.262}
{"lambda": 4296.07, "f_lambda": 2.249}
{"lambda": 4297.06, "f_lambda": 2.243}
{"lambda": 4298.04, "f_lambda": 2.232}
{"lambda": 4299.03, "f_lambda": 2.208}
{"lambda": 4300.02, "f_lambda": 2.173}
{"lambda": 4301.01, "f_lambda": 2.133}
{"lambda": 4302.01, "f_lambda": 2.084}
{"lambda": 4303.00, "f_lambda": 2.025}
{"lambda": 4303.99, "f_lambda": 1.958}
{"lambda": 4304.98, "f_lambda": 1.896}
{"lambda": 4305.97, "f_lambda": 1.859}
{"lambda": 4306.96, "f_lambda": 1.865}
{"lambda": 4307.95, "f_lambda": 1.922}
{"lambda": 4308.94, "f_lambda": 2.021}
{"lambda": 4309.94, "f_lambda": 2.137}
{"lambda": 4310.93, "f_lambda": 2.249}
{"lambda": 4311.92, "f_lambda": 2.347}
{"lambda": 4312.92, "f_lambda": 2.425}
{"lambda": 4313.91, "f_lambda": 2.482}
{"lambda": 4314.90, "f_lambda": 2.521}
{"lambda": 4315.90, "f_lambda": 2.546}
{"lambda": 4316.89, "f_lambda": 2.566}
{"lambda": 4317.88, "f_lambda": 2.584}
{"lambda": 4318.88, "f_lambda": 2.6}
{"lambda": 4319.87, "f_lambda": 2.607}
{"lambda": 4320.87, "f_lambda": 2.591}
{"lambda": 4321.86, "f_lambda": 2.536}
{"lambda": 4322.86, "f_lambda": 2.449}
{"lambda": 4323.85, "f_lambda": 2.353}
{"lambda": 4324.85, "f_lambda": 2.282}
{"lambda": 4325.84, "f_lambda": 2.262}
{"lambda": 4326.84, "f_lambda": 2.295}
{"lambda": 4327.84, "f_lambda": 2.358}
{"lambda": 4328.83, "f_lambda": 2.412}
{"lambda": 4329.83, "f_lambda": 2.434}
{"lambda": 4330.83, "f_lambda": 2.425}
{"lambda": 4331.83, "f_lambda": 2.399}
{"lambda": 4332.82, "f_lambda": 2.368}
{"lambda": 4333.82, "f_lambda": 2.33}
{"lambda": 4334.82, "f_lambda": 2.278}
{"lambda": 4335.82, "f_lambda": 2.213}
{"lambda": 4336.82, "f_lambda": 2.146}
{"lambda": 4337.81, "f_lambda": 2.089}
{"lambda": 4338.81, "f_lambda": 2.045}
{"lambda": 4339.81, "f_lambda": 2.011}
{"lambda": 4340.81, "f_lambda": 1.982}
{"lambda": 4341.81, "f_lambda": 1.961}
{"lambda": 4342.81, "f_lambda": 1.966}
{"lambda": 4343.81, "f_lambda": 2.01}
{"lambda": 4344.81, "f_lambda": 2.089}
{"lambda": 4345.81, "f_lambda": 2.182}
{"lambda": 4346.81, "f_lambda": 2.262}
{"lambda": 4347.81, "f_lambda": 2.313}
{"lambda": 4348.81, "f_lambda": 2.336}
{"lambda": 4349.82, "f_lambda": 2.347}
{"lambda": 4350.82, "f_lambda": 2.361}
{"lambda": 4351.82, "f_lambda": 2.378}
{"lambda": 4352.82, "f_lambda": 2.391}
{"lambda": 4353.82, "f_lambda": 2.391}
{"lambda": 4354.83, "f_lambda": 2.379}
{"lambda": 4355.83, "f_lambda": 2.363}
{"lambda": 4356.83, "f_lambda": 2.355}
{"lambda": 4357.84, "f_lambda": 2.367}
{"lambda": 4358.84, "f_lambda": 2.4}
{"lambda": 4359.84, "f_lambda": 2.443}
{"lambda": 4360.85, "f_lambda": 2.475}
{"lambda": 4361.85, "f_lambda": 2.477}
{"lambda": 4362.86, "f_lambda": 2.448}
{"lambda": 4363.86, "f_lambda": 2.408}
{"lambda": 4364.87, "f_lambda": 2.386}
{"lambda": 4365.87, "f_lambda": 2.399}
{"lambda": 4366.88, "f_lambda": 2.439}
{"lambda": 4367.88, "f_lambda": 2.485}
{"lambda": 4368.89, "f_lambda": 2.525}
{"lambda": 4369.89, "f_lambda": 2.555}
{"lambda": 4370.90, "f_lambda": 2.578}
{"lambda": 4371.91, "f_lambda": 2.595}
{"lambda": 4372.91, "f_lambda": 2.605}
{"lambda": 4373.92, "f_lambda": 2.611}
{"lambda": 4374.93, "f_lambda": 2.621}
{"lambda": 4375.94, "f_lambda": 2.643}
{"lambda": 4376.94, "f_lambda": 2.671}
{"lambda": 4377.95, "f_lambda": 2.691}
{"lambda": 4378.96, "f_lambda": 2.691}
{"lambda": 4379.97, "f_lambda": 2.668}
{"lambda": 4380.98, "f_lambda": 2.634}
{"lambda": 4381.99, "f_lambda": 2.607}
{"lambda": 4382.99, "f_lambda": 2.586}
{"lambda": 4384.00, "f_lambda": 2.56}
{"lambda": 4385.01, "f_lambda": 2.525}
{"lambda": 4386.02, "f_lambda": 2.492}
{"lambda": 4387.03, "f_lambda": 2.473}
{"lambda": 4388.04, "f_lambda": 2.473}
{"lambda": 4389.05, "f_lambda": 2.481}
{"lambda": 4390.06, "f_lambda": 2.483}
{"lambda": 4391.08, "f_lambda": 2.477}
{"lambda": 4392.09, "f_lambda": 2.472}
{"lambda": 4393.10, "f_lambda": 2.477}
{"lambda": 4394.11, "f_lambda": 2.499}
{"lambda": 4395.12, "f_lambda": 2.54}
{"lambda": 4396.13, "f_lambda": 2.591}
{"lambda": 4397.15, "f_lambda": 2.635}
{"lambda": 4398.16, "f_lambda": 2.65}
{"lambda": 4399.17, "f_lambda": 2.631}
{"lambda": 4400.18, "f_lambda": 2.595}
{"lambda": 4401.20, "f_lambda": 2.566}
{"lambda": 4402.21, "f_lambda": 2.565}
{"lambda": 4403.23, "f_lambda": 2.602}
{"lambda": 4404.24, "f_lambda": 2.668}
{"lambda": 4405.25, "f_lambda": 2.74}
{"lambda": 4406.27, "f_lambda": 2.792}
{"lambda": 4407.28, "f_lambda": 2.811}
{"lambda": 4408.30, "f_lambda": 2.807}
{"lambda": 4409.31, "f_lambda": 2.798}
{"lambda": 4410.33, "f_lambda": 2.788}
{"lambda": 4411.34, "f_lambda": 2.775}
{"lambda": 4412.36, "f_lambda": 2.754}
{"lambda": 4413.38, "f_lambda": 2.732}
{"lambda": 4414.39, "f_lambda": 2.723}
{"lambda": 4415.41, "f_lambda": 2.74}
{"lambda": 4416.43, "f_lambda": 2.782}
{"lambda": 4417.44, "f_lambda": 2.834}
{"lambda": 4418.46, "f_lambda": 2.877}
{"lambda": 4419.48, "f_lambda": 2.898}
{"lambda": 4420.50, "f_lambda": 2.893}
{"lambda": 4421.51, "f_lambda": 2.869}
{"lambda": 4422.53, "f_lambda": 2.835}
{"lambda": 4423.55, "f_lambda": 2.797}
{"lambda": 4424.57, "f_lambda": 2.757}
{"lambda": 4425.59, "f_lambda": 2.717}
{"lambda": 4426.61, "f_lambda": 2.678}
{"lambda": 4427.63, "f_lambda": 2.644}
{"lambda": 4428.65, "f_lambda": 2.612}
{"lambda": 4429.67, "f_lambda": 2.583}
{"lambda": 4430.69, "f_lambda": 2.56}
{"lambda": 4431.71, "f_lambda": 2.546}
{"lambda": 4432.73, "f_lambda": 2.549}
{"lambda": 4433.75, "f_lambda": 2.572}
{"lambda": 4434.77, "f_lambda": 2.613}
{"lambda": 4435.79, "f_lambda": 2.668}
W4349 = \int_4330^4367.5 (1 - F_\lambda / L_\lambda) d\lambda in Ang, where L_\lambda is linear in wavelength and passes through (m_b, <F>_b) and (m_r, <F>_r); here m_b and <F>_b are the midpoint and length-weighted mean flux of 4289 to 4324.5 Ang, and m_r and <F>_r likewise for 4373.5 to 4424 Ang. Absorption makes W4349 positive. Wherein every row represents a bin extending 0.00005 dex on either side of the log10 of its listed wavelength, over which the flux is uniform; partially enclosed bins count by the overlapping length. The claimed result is 2.6 Ang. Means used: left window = 2.28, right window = 2.66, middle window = 2.29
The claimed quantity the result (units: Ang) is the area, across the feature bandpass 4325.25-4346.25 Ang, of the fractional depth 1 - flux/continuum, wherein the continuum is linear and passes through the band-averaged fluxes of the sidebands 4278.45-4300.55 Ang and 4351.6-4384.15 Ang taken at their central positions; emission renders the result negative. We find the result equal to 2.1 Ang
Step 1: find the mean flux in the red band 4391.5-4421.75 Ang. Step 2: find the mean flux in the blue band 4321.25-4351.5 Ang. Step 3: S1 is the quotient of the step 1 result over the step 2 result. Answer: 1.20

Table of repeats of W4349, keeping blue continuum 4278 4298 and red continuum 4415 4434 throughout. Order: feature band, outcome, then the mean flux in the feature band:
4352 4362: 0.63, 2.4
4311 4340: 1.24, 2.38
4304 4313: 1.43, 2.06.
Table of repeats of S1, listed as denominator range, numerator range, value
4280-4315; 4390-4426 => 1.19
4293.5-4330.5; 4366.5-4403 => 1.12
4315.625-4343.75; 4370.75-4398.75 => 1.11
